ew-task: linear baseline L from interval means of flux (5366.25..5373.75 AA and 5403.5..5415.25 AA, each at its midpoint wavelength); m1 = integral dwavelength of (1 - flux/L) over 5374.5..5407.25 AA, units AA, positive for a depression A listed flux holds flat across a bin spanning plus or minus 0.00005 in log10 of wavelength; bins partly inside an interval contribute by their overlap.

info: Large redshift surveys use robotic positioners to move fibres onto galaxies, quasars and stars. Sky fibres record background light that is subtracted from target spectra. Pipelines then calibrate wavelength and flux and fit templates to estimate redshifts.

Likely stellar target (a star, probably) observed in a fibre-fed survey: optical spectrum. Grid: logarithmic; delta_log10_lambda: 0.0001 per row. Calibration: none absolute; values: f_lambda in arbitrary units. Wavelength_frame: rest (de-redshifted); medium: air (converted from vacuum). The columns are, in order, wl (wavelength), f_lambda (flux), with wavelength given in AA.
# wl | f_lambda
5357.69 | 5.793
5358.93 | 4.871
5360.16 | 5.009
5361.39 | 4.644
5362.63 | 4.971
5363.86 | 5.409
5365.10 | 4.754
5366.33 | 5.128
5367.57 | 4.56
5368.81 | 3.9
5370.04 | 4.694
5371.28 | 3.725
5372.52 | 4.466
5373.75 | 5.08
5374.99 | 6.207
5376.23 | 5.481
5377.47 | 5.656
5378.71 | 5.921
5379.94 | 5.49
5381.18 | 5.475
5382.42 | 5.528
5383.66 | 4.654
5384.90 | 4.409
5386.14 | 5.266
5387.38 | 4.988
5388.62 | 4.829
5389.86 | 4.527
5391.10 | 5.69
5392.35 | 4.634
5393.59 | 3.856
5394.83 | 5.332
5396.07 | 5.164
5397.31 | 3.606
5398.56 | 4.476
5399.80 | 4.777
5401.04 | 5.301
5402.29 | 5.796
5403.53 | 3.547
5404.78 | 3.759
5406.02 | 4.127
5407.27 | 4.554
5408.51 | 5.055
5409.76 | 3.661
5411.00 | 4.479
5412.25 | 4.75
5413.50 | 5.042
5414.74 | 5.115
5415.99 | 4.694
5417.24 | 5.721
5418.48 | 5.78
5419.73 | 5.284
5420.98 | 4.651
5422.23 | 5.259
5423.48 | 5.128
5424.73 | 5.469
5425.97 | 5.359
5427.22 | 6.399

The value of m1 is -3.7 AA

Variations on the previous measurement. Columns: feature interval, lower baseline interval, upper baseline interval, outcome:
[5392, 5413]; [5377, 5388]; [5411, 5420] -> 2.70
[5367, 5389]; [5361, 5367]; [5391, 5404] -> -0.67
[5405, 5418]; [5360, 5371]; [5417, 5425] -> 1.27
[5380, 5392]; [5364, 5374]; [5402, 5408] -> -1.67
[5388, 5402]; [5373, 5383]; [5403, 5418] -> 0.77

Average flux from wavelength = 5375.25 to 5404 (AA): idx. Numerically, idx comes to 5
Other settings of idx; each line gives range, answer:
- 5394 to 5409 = 4.61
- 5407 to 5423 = 4.94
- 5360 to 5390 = 5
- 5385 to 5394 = 4.82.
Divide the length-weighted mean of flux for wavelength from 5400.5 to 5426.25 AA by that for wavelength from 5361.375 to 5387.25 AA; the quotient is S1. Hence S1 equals 1.0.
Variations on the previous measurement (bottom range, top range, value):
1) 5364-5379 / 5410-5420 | 1.02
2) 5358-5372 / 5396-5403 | 1.02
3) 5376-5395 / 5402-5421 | 0.93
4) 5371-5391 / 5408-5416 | 0.91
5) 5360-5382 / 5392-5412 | 0.90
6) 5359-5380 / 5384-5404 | 0.96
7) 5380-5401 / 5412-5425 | 1.07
